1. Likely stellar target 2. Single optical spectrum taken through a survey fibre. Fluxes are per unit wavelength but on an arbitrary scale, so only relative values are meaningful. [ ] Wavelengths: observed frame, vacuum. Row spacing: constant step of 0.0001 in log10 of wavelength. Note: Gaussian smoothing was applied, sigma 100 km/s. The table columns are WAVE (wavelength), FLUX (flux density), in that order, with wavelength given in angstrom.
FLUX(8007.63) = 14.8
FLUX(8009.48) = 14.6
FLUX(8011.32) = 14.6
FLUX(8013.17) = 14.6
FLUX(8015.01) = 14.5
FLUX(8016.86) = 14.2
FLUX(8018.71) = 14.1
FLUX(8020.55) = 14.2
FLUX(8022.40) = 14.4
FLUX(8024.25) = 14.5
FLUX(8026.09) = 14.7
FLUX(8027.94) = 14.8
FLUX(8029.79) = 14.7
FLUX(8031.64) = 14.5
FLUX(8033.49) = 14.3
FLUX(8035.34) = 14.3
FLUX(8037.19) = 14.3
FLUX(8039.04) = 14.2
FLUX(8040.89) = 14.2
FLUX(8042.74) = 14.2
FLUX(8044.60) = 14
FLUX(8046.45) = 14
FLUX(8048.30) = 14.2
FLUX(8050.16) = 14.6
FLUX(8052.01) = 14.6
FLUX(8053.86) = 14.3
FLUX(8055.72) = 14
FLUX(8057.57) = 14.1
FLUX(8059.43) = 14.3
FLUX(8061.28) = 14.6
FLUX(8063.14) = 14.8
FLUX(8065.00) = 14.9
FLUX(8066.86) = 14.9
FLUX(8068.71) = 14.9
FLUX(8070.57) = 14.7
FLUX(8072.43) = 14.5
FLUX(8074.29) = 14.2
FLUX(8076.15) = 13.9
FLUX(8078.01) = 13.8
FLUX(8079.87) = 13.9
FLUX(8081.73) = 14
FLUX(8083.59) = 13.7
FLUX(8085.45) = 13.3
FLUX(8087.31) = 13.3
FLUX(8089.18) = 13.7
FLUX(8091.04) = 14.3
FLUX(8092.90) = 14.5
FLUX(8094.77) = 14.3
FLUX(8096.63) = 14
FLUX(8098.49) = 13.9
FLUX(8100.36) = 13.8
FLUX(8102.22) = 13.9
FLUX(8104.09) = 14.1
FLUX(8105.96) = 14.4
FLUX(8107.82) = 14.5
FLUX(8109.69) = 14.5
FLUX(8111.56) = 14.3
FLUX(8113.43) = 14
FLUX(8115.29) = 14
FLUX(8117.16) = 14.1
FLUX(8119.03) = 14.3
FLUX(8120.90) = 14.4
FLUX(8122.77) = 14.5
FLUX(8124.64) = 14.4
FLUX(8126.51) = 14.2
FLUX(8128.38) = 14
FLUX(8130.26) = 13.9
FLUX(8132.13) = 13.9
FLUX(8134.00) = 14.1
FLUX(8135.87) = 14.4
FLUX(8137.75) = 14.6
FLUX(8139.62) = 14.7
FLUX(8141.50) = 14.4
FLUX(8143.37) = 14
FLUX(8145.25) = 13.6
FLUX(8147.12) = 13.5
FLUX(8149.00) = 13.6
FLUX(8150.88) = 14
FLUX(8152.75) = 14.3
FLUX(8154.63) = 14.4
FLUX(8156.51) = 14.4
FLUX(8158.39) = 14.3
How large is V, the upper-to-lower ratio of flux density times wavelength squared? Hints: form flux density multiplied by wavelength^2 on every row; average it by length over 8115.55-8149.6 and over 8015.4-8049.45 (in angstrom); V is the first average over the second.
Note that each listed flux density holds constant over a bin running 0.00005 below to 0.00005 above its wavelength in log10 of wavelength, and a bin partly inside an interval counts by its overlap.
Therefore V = 1.01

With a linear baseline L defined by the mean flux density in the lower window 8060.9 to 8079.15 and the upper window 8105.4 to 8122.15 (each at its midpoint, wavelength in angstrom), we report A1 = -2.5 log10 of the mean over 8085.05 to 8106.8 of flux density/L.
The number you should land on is 0.03 mag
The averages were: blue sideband 14.5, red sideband 14.3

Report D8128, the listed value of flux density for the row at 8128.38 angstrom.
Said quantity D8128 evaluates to 14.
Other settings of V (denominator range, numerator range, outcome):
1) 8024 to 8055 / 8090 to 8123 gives 1.01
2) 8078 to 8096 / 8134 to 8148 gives 1.03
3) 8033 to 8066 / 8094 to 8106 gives 0.99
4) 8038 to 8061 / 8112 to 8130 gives 1.02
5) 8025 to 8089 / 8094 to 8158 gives 1.01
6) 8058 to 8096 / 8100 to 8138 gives 1.01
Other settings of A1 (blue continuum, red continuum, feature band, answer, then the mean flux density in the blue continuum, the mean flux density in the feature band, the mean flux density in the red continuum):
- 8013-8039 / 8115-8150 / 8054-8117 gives 0.006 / 14.4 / 14.2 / 14.1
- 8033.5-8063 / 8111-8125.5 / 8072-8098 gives 0.024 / 14.3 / 13.9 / 14.3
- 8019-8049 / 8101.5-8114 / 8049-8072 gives -0.018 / 14.3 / 14.6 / 14.2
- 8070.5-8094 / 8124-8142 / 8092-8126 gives -0.008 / 14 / 14.2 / 14.2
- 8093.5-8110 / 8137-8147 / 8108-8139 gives -0.005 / 14.1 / 14.2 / 14.2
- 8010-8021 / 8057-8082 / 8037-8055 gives 0.011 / 14.4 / 14.3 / 14.4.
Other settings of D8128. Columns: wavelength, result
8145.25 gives 13.6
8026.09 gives 14.7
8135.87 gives 14.4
